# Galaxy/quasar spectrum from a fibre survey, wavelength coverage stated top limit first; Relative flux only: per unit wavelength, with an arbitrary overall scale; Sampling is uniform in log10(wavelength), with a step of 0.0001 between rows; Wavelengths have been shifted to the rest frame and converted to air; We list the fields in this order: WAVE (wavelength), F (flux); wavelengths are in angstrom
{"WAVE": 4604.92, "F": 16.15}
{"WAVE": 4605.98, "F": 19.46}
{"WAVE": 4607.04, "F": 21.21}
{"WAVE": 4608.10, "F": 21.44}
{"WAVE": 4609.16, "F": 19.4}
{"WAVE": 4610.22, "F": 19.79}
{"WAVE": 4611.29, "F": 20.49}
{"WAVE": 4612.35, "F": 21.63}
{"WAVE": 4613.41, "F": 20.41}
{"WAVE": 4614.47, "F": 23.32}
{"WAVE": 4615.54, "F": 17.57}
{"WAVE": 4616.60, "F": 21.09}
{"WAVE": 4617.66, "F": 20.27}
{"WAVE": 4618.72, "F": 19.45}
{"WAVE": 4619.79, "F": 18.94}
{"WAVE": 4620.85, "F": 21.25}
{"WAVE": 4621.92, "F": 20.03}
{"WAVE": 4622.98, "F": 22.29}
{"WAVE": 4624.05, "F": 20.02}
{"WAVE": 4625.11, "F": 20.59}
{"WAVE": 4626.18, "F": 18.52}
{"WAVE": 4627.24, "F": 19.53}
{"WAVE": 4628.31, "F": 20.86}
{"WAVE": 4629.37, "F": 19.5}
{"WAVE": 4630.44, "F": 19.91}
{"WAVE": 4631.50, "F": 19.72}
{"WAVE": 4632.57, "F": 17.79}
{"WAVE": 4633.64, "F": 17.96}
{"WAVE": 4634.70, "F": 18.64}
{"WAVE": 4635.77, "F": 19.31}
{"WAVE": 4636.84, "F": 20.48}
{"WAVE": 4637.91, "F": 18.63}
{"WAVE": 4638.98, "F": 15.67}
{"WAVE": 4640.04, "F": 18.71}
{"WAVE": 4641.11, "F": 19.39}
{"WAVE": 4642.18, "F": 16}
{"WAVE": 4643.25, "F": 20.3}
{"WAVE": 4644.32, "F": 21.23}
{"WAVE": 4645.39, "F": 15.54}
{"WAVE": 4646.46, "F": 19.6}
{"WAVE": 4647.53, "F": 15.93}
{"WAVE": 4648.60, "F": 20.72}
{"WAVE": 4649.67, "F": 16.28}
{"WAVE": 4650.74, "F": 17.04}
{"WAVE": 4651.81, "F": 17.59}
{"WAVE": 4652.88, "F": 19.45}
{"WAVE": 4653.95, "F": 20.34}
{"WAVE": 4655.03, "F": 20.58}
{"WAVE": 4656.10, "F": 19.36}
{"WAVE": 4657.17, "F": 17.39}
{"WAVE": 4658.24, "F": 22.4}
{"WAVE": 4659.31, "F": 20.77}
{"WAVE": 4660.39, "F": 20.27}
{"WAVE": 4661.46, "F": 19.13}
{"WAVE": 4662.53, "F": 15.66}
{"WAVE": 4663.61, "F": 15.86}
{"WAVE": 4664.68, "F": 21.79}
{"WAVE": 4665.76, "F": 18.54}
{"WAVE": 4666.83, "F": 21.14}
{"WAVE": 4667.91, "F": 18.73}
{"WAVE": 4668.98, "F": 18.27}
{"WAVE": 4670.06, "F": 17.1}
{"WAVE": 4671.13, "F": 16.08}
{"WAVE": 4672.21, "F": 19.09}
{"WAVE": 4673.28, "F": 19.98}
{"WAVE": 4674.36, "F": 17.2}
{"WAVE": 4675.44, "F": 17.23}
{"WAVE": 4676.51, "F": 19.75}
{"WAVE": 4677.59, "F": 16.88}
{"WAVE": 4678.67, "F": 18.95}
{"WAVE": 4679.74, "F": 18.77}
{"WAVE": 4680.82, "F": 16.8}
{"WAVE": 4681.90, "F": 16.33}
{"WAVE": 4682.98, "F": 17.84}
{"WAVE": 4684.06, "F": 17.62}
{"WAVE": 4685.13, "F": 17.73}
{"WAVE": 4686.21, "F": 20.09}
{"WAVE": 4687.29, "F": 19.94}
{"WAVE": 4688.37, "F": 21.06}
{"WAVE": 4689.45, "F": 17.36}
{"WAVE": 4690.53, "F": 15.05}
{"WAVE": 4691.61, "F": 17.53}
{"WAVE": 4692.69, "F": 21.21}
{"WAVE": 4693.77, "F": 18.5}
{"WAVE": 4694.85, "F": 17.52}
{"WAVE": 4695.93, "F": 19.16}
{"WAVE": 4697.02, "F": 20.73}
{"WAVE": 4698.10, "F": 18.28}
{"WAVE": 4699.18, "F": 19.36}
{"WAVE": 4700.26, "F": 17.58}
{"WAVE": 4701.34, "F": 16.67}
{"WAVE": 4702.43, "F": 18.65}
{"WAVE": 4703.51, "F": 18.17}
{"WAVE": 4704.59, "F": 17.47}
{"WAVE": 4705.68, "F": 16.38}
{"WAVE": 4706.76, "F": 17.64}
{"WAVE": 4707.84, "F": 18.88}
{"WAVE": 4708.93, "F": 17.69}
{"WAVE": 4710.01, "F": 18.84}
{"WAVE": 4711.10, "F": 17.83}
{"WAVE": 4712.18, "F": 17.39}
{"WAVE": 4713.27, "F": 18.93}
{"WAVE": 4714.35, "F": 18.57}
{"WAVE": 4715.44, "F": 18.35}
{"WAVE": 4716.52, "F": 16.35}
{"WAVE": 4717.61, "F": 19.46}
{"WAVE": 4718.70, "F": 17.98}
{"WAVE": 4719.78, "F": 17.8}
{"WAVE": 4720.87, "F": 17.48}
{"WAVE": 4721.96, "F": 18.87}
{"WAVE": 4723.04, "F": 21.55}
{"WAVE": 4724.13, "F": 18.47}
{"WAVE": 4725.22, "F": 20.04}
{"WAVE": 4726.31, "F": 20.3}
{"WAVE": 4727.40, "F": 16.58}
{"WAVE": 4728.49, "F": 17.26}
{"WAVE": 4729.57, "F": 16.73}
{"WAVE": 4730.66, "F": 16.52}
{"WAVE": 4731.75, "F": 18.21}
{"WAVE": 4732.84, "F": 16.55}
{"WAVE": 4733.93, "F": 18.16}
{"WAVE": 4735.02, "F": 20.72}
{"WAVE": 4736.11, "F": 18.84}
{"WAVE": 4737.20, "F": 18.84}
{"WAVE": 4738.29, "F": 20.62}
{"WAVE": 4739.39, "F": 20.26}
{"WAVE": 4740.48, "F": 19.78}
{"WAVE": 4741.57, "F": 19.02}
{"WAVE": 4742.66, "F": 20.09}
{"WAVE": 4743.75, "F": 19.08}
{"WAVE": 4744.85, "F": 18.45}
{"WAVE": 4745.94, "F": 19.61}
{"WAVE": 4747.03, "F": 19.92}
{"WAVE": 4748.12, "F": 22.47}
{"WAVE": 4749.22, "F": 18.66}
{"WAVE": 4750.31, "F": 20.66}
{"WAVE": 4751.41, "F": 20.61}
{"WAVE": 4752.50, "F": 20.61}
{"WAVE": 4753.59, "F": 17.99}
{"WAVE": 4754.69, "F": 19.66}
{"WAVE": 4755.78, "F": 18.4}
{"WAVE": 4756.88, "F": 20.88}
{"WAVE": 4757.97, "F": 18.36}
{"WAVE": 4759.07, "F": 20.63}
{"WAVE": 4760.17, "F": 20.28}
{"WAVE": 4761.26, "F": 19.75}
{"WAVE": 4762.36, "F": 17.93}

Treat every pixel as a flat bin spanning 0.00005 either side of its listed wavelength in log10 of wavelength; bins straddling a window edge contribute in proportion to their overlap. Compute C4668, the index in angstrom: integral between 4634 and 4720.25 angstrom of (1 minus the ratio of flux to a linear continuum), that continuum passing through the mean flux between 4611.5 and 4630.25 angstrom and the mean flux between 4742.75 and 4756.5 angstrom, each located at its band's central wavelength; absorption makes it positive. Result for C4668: 6.9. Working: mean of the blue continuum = 20.3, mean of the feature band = 18.4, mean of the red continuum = 19.7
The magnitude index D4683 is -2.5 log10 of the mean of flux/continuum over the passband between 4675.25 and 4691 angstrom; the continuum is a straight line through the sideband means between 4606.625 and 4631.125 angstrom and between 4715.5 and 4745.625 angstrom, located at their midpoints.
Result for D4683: 0.07 mag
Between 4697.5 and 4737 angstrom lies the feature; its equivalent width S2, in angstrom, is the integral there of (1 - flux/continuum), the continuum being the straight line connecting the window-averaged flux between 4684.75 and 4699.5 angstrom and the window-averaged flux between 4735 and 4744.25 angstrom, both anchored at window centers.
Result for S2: 2.2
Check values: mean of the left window 18.8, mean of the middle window 18.2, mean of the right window 19.6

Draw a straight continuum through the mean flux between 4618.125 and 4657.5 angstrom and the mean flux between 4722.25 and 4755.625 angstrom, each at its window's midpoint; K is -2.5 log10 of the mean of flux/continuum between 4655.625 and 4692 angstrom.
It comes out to 0.04 mag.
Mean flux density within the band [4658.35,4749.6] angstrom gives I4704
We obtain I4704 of 18.6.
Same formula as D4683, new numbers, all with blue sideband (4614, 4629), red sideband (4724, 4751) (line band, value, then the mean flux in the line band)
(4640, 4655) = 0.08 mag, 18.5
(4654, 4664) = 0.04 mag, 19.1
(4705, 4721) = 0.08 mag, 18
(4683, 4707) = 0.07 mag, 18.3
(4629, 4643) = 0.08 mag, 18.6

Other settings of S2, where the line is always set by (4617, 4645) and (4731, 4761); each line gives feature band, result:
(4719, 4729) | 0.41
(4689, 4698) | 0.50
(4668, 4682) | 1.08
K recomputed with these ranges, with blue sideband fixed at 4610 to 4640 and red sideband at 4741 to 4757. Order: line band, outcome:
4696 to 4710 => 0.09 mag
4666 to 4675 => 0.07 mag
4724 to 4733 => 0.11 mag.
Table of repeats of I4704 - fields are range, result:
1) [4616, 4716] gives 18.7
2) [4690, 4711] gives 18.2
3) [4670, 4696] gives 18.2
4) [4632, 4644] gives 18.5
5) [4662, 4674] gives 18.4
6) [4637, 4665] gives 18.7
